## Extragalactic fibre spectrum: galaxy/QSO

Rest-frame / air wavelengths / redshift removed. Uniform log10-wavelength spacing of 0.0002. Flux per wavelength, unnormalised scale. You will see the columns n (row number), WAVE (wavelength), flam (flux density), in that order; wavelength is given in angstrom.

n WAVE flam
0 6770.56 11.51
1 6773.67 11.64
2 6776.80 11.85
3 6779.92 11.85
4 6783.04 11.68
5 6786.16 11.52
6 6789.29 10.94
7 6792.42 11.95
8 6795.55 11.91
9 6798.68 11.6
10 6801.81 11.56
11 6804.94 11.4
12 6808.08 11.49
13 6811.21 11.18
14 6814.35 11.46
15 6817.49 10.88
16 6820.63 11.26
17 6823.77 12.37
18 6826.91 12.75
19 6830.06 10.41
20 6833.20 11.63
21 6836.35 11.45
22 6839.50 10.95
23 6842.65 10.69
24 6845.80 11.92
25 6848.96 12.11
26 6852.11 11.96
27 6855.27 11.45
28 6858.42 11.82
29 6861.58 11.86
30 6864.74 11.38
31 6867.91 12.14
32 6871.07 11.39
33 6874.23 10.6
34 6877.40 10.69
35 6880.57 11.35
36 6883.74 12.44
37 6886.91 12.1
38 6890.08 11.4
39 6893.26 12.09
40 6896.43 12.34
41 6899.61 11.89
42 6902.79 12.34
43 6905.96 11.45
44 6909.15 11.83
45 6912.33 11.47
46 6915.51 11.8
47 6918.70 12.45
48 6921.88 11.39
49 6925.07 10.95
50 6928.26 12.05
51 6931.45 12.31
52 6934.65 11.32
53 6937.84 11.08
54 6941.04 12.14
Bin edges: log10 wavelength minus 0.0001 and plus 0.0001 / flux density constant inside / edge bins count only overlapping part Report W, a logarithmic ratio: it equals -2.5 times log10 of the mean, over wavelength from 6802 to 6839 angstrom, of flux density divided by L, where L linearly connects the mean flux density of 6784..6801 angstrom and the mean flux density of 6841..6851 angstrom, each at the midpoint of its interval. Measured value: 0.01 mag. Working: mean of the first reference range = 11.6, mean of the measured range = 11.5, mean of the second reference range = 11.6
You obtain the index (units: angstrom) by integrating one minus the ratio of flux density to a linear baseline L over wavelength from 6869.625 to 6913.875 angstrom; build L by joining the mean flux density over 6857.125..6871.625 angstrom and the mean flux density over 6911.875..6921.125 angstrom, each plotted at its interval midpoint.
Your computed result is 0.6 angstrom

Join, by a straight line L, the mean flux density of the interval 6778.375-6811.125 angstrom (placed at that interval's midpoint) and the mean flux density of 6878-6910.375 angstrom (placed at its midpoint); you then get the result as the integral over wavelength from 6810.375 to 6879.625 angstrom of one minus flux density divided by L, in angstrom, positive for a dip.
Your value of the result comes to 1.5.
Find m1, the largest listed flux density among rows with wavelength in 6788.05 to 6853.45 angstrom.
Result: 12.75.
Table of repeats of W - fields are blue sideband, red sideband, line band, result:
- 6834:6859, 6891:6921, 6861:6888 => 0.02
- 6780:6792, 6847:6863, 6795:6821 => 0.02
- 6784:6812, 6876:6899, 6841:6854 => 0.00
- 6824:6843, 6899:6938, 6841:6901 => -0.01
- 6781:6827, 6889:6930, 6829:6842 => 0.05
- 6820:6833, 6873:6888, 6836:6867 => 0.00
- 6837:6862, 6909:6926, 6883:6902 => -0.04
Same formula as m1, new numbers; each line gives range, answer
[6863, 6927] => 12.45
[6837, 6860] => 12.11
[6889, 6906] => 12.34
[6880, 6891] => 12.44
